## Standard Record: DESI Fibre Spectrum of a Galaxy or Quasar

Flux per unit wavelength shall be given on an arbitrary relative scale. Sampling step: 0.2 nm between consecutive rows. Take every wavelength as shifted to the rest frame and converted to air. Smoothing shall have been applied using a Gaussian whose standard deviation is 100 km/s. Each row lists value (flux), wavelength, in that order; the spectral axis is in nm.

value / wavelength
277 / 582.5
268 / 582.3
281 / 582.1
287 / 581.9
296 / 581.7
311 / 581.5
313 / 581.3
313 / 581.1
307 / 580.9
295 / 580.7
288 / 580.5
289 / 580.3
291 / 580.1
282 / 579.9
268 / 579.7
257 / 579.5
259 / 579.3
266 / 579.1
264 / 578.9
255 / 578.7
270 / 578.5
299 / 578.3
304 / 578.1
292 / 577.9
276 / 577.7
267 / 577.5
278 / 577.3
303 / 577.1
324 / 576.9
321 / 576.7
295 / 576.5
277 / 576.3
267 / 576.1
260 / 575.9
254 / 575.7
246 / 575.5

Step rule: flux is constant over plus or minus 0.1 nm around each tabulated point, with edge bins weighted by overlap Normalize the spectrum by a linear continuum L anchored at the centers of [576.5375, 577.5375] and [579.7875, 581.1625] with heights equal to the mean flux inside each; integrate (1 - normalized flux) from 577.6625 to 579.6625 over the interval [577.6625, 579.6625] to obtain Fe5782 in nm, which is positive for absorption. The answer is 0.16 nm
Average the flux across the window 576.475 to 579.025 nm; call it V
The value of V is 288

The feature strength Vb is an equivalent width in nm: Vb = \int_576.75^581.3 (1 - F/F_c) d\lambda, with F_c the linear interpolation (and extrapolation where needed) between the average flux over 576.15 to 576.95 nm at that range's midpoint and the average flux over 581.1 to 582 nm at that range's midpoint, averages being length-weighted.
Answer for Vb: 0.25 nm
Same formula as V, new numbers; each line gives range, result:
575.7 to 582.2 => 286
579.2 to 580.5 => 275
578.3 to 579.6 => 265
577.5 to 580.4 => 276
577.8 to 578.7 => 287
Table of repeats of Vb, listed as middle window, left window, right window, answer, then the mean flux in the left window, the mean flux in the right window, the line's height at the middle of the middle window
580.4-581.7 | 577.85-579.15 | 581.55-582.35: -0.09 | 279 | 286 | 284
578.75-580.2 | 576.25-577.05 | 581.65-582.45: 0.12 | 306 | 282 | 293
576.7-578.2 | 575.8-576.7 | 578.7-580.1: -0.10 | 280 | 267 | 275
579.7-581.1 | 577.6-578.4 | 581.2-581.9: 0.04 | 293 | 304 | 300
